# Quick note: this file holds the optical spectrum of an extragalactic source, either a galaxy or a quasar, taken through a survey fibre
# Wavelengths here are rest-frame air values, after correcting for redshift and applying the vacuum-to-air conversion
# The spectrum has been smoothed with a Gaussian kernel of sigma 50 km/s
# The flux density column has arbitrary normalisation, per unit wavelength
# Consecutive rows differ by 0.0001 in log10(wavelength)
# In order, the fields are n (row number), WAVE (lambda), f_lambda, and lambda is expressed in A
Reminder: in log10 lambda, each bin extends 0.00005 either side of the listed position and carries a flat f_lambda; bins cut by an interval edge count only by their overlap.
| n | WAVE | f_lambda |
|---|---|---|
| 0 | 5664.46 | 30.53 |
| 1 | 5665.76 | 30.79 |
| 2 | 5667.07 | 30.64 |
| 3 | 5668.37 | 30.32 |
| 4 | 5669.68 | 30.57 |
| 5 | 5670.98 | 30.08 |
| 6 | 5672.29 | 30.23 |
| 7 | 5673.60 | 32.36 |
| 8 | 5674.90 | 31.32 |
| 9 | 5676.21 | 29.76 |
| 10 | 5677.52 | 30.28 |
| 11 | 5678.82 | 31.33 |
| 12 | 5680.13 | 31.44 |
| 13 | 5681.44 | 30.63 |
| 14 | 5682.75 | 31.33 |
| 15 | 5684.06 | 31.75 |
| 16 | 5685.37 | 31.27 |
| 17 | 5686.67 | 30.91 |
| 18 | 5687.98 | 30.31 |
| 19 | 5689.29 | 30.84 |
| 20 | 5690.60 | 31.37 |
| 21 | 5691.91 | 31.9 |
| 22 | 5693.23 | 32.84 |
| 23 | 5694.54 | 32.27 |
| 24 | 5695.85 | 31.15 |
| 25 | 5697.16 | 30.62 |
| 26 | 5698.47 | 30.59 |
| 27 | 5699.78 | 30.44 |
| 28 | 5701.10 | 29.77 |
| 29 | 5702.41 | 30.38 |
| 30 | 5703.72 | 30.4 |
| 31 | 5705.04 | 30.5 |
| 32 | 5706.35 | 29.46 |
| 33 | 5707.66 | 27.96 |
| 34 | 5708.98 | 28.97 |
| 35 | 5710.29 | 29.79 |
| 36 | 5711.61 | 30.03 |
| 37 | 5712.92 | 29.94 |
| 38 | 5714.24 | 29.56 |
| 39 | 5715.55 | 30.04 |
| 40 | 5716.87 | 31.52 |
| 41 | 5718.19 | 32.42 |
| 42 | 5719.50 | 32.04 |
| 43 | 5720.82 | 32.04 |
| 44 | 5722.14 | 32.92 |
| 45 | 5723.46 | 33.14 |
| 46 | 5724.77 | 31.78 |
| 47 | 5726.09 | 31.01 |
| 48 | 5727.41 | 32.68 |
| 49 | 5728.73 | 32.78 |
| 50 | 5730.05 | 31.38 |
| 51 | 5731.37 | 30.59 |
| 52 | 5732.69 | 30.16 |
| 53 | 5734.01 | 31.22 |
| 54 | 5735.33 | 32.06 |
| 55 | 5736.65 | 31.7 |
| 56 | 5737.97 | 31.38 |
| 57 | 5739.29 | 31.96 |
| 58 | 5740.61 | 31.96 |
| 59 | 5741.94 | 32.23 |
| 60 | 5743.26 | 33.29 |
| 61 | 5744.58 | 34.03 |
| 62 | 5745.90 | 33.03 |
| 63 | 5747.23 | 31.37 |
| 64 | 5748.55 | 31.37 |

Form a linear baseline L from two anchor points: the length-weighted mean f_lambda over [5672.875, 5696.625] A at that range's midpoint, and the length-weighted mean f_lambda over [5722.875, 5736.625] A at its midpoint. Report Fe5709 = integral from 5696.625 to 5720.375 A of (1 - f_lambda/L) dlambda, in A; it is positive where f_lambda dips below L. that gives 0.93 A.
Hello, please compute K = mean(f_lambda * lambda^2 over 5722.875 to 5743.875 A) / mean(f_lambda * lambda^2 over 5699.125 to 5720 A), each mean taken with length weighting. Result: 1.06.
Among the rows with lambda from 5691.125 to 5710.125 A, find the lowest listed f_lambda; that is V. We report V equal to 27.96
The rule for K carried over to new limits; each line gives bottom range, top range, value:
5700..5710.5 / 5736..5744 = 1.10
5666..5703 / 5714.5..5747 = 1.05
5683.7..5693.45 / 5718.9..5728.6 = 1.04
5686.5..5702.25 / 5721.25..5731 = 1.05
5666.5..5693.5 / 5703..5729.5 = 1.01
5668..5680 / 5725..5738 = 1.05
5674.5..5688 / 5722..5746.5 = 1.05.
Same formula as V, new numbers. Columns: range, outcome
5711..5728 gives 29.56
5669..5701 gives 29.76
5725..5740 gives 30.16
